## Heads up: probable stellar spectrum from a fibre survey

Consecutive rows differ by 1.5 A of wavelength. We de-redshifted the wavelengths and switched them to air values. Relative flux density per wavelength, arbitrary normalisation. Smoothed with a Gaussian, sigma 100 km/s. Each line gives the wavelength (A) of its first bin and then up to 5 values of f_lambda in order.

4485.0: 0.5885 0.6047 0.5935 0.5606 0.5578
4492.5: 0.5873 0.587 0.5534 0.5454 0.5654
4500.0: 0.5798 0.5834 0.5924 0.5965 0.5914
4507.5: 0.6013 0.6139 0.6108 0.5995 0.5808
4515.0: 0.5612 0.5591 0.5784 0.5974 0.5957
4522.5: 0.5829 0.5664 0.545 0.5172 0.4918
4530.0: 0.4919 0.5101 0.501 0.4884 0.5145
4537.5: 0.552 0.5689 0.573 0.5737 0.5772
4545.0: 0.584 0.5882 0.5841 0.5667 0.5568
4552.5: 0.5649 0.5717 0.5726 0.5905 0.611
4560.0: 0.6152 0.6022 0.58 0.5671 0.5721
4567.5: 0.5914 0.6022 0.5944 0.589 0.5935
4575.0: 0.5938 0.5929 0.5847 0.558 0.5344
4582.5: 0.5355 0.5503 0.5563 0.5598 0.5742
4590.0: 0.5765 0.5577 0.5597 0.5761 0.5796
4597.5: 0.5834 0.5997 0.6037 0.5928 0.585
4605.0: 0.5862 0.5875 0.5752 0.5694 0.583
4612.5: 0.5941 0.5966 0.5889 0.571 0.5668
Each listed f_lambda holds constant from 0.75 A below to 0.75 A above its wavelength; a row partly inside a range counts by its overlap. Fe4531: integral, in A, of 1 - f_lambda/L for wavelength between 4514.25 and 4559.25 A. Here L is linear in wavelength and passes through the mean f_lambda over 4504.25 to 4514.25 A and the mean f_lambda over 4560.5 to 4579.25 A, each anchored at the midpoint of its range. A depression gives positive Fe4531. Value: 2.8 A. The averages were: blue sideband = 0.599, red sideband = 0.588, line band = 0.558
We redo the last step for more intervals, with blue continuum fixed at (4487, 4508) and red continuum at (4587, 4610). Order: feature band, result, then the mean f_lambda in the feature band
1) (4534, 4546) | 0.47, 0.556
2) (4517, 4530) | 0.52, 0.555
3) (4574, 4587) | 0.36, 0.564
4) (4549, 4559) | 0.06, 0.576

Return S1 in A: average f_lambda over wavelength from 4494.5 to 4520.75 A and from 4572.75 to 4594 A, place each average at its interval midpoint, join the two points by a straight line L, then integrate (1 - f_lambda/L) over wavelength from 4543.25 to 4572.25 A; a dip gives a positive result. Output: -0.61 A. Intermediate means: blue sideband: 0.583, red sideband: 0.566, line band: 0.584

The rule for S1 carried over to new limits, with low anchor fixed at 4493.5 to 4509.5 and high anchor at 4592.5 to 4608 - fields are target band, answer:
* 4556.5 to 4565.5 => -0.2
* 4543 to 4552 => 0.1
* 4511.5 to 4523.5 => 0.0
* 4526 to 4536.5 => 1.4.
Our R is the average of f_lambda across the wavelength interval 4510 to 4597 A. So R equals 0.568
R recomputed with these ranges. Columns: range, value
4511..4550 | 0.556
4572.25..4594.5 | 0.567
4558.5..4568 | 0.59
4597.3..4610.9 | 0.587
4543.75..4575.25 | 0.585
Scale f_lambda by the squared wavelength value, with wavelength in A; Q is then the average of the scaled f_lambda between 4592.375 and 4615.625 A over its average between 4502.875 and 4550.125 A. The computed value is 1.07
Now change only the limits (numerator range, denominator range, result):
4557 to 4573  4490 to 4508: 1.06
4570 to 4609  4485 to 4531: 1.04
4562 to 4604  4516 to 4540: 1.09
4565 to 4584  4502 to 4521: 1.01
